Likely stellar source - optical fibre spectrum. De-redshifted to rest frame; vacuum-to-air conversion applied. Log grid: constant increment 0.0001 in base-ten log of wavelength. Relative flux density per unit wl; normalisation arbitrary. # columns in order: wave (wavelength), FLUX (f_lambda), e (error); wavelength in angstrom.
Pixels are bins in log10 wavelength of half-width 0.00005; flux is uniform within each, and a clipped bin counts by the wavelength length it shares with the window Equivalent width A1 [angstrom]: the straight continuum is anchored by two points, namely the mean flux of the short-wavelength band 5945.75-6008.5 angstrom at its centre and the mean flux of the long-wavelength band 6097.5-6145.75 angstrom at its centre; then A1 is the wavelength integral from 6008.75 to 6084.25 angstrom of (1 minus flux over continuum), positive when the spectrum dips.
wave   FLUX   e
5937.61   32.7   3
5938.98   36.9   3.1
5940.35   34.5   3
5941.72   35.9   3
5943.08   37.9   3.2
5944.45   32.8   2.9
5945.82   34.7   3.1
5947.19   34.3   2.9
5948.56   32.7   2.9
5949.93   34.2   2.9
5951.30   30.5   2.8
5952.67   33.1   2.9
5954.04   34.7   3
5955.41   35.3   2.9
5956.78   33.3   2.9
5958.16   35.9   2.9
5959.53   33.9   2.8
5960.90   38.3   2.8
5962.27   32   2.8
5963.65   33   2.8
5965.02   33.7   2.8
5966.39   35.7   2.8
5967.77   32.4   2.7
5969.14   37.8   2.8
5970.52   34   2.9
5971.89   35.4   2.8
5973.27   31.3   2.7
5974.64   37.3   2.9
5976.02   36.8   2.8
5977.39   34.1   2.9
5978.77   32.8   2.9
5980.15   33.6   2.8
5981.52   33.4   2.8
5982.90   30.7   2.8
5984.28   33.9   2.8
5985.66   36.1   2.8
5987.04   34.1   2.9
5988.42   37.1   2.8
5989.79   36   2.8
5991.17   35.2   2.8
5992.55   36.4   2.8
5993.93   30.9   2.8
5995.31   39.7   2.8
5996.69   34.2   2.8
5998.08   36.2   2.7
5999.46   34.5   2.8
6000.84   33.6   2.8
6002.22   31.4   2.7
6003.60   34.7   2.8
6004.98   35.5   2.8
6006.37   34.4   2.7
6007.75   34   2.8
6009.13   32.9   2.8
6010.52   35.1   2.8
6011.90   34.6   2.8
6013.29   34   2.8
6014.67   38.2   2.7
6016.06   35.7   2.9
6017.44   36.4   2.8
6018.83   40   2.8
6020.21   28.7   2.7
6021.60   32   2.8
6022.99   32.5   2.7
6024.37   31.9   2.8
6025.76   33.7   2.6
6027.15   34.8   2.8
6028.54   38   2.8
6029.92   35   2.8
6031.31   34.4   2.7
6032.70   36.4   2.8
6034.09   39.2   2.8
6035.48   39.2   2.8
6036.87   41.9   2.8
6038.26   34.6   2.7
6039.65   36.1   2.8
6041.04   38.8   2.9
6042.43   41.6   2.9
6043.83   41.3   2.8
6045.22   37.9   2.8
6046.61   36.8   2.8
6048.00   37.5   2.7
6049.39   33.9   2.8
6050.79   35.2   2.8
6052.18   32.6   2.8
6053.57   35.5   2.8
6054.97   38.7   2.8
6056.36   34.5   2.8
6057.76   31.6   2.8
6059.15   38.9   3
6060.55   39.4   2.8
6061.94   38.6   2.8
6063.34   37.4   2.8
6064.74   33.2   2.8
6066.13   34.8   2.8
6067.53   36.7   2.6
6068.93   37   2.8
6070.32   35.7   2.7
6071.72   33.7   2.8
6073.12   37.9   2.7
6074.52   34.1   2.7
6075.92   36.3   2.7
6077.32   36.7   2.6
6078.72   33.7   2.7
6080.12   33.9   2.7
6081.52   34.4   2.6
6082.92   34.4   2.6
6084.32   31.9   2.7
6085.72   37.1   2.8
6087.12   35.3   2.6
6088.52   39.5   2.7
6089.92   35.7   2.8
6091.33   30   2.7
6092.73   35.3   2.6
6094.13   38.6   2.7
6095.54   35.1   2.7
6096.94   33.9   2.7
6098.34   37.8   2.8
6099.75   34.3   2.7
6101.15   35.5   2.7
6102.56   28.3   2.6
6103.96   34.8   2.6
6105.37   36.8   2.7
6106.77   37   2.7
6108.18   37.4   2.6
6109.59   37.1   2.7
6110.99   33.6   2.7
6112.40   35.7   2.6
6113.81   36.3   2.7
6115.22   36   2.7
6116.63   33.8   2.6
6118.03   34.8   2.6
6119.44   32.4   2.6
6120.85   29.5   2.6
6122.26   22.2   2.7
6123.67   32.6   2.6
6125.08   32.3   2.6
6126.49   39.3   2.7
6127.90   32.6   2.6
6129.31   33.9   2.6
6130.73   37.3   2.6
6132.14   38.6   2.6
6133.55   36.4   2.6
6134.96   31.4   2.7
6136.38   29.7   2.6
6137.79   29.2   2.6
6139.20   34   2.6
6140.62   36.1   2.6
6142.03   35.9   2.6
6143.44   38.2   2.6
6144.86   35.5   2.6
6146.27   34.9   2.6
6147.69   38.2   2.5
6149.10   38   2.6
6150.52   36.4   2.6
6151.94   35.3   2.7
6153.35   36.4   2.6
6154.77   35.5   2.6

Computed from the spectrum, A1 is -3.3 angstrom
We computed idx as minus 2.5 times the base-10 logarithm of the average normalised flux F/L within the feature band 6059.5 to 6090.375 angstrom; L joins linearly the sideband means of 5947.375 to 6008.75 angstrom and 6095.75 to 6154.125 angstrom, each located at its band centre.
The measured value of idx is -0.039 mag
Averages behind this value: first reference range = 34.4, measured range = 35.8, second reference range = 34.6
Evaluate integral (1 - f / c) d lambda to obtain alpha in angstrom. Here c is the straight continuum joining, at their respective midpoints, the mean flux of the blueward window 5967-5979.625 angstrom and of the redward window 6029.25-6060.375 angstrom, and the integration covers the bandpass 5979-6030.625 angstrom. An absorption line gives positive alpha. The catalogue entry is 1.6 angstrom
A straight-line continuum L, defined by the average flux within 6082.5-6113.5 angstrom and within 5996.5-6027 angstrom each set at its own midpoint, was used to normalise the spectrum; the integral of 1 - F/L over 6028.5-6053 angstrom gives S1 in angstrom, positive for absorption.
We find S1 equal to -1.8 angstrom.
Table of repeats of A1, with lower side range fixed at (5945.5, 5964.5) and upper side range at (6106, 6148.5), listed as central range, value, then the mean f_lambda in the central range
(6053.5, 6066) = -0.79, 36.4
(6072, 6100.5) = -0.80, 35.3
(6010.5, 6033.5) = -0.44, 34.8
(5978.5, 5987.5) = 0.14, 33.5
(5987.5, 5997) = -0.44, 35.7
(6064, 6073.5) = -0.34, 35.5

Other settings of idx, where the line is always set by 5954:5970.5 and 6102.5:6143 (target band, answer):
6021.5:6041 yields -0.05 mag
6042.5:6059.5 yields -0.06 mag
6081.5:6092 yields -0.02 mag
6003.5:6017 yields -0.02 mag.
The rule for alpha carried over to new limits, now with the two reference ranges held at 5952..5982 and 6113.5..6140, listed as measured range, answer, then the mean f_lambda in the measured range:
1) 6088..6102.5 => -0.7 angstrom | 35.2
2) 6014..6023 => -0.2 angstrom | 34.9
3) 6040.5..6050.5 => -1.3 angstrom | 38.1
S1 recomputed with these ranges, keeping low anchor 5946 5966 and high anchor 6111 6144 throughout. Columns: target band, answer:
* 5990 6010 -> -0.4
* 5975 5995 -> -0.3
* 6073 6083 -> -0.4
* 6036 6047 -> -1.6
